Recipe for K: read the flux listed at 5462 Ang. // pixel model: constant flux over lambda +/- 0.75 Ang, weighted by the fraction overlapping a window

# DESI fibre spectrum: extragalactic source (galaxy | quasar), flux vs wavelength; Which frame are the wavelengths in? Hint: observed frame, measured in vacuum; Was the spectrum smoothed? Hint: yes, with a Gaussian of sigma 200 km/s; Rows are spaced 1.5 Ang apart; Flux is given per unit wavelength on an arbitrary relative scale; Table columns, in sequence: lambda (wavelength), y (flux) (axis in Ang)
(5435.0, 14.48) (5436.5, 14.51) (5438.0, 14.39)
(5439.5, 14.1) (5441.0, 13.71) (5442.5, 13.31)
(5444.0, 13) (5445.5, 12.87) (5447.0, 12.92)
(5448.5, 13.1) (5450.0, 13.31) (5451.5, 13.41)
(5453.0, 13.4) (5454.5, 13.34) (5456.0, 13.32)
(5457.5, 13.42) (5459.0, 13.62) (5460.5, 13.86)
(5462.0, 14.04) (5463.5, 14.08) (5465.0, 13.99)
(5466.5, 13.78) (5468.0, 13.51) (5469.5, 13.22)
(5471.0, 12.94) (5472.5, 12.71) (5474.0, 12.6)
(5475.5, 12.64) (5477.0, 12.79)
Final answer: 14.04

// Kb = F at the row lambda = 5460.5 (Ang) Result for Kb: 13.86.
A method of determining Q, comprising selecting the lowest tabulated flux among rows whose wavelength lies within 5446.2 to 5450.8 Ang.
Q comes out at 12.92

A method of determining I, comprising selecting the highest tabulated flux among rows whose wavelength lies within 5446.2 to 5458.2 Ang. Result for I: 13.42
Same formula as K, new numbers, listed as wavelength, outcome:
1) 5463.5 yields 14.08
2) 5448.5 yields 13.1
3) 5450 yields 13.31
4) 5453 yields 13.4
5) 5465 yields 13.99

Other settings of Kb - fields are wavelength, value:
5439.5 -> 14.1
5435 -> 14.48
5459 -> 13.62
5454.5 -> 13.34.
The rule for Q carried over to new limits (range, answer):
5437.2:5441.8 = 13.71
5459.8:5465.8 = 13.86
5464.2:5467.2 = 13.78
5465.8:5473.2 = 12.71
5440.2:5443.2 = 13.31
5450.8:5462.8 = 13.32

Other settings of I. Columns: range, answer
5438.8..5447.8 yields 14.1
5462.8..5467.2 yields 14.08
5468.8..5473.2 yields 13.22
